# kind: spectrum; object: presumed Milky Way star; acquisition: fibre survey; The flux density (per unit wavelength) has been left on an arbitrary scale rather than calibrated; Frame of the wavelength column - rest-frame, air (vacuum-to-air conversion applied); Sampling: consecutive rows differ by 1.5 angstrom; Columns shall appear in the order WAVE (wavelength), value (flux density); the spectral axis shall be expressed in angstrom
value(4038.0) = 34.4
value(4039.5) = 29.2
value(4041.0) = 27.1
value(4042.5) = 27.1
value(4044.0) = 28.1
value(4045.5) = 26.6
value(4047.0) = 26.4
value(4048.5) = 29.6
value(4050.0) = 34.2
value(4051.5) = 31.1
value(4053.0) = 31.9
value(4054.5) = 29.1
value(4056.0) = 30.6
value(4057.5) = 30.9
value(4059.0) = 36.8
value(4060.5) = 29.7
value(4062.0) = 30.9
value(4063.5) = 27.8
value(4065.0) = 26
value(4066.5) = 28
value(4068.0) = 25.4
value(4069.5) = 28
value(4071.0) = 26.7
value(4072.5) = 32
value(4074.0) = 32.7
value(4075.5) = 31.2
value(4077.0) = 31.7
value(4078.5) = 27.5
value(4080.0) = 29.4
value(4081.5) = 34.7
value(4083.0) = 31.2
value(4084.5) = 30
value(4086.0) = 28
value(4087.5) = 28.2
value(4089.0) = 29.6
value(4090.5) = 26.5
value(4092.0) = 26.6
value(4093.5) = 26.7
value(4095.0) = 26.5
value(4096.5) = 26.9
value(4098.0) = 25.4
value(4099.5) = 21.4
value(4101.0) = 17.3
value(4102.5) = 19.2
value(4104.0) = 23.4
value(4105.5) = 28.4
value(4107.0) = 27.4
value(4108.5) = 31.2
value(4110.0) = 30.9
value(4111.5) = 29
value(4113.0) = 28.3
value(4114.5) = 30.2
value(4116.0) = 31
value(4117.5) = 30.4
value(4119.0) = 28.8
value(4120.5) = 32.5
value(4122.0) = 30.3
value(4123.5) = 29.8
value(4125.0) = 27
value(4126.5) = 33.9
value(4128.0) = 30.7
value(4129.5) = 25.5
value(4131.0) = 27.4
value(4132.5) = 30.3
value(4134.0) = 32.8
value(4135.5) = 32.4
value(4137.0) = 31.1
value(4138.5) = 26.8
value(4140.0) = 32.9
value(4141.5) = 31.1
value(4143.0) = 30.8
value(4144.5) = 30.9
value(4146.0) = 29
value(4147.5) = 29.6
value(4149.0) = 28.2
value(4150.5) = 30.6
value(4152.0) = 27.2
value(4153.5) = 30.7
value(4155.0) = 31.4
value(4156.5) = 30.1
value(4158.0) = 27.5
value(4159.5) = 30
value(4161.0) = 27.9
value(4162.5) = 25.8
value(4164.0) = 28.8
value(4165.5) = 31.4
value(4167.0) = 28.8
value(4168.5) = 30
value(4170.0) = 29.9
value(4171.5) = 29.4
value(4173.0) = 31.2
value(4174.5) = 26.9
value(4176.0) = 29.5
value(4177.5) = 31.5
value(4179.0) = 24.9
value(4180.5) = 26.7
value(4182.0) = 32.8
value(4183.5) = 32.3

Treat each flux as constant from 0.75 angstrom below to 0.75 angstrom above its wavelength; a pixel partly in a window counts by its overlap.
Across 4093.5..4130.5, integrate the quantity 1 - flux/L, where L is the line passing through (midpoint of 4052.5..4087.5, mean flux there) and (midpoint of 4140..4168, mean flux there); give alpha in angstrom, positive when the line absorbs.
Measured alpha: 2.5 angstrom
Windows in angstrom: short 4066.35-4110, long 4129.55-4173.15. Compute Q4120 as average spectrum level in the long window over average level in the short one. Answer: 1.07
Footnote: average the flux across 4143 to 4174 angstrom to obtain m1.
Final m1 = 29.4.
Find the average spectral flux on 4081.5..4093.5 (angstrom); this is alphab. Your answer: 28.8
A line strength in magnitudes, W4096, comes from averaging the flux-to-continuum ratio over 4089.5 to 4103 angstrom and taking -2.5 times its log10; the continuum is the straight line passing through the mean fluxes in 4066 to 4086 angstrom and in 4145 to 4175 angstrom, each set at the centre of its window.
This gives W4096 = 0.22 mag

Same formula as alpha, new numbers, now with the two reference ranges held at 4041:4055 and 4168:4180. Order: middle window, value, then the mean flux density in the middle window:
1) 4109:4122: -0.45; 30.2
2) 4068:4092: -0.32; 29.6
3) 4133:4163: -0.78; 29.9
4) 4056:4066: -0.37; 30.3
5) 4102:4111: 0.66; 27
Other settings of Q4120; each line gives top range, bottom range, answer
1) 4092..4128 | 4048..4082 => 0.92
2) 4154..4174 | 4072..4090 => 0.97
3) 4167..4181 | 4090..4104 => 1.21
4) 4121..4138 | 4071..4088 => 0.99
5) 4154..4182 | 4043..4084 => 0.97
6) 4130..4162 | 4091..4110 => 1.18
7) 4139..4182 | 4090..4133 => 1.06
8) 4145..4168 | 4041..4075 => 0.99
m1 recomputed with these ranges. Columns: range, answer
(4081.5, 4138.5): 28.3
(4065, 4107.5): 27.5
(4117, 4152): 30.1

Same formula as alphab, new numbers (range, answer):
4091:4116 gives 26.3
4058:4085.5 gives 30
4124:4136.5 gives 30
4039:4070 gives 29.3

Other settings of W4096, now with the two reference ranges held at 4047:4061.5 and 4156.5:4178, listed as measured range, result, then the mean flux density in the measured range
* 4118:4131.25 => 0.012 mag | 29.6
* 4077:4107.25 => 0.142 mag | 26.8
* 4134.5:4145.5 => -0.042 mag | 30.9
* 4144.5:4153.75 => 0.009 mag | 29.3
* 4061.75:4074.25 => 0.097 mag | 28.4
